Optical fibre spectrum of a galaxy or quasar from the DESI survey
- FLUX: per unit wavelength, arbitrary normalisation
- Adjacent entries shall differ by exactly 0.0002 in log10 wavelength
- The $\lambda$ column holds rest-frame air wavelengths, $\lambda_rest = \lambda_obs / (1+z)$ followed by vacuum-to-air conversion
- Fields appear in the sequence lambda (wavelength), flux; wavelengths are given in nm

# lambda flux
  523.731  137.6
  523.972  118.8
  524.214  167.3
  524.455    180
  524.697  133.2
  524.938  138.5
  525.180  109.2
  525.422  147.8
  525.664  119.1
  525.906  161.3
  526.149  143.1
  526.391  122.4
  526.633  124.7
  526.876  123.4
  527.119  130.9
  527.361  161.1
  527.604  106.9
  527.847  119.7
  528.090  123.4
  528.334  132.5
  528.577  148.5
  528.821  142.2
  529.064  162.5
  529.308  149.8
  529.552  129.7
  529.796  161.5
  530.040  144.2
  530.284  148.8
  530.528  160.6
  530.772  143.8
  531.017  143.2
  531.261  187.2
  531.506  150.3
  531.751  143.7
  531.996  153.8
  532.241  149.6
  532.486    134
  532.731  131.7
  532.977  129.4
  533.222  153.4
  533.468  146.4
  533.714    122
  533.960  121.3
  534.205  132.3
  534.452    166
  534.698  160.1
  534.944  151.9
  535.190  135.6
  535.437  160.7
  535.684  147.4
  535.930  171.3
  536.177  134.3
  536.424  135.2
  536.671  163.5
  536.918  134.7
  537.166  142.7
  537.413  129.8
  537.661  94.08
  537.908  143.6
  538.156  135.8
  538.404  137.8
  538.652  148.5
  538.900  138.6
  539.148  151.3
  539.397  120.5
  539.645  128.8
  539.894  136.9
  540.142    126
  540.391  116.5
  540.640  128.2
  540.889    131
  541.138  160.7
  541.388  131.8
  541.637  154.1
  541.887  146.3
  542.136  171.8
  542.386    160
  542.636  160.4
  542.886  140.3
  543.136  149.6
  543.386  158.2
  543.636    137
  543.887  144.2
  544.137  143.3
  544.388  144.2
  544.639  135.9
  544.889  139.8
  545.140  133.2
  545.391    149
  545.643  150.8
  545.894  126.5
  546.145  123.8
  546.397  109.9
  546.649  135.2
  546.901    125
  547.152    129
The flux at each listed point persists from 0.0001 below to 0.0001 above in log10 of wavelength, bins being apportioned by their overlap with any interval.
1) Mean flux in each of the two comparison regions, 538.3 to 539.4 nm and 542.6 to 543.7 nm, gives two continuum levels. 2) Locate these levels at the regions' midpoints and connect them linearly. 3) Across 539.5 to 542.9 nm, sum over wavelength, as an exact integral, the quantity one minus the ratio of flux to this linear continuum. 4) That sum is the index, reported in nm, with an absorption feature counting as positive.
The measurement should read 0.08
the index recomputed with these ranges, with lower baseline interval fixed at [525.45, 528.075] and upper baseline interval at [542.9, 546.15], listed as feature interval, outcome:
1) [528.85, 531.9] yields -0.42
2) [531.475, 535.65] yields -0.25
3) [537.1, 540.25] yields 0.12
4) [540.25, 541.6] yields 0.05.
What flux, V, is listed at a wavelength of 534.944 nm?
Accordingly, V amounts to 151.9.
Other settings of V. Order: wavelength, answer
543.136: 149.6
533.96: 121.3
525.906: 161.3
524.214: 167.3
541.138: 160.7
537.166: 142.7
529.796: 161.5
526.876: 123.4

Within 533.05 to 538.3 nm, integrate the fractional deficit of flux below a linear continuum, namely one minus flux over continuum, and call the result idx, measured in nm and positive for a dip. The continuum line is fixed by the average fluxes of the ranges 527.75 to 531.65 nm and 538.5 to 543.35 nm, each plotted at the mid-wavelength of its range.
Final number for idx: 0.098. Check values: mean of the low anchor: 147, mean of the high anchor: 142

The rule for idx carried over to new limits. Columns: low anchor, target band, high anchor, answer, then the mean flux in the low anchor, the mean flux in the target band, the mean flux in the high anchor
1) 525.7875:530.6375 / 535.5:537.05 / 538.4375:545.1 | -0.08 nm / 140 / 148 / 142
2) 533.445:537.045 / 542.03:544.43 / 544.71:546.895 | -0.26 nm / 145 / 151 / 133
